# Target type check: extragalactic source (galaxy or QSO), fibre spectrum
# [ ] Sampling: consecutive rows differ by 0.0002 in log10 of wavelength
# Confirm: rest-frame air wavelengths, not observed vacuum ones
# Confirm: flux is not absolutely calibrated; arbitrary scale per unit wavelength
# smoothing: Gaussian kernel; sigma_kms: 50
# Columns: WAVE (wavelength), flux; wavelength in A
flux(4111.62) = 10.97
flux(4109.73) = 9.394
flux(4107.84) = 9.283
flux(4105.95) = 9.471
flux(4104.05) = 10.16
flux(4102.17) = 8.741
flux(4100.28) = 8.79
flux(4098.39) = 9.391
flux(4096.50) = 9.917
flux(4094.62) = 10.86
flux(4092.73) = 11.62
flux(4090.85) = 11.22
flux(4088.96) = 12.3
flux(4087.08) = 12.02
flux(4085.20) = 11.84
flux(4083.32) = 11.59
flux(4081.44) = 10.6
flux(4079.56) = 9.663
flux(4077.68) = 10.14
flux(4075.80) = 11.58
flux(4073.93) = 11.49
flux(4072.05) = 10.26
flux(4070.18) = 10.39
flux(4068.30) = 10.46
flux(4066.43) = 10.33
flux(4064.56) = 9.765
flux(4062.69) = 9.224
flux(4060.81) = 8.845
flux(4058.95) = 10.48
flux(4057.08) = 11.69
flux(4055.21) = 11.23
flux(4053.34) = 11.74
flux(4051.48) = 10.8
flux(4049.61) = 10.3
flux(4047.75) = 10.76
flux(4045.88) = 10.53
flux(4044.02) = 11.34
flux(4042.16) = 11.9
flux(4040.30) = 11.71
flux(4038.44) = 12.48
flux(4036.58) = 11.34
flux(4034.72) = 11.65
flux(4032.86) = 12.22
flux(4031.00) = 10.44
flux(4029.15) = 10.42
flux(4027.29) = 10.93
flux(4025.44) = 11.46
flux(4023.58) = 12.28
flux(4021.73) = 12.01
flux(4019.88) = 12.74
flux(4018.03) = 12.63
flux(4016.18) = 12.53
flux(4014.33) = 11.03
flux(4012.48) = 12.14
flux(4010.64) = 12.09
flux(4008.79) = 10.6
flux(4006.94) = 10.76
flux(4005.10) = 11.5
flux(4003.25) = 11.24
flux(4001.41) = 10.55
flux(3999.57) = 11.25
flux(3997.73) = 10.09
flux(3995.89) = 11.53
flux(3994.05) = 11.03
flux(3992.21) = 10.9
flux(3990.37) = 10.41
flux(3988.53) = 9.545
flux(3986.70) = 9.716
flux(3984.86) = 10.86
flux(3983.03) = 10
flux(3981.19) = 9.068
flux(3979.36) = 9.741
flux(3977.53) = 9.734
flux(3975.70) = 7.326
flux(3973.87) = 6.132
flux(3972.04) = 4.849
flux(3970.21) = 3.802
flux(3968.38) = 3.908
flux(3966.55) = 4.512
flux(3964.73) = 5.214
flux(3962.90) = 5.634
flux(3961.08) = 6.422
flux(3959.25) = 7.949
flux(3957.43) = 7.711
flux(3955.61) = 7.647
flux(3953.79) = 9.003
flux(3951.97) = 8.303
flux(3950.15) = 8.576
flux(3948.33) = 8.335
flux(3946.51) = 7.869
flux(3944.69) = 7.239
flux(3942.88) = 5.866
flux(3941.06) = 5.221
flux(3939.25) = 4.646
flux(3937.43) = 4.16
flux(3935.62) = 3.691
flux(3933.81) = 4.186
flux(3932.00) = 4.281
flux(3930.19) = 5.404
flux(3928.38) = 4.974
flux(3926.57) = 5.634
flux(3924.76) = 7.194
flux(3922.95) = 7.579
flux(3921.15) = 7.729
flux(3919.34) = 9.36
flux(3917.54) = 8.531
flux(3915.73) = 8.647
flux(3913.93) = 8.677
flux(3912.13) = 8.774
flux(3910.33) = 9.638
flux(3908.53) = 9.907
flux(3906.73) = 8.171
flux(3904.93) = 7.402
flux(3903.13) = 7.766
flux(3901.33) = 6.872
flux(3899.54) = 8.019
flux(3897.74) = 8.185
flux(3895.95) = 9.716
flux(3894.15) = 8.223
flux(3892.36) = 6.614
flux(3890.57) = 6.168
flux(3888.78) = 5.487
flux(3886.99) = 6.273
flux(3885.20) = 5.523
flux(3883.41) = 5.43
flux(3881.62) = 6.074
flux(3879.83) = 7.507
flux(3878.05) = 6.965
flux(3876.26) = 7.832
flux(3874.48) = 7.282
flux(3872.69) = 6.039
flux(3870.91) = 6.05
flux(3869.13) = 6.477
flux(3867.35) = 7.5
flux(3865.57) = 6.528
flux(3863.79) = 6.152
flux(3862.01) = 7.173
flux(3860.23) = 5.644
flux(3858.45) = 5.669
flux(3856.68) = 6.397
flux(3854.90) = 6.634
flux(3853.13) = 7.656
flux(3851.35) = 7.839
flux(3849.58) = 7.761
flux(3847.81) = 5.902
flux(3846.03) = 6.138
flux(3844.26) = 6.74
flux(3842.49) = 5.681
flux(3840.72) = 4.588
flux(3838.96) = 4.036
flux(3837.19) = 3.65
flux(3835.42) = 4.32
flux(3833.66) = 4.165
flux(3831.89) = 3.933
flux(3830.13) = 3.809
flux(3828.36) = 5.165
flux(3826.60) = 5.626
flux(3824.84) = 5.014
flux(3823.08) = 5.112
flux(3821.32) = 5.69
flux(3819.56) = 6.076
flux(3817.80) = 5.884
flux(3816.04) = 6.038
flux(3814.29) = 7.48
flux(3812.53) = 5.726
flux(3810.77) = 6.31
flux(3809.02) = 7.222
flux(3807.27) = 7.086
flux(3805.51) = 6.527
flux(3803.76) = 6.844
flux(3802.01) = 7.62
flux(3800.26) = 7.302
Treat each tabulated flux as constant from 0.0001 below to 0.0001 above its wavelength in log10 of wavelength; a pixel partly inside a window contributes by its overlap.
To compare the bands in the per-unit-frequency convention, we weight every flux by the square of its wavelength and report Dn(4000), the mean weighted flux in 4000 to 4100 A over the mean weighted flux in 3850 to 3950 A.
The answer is 1.73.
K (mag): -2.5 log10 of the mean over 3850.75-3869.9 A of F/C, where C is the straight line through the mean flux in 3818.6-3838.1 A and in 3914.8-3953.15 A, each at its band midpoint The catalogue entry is -0.25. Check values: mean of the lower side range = 4.78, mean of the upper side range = 6.56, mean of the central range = 6.68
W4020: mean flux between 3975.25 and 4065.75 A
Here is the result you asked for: 10.9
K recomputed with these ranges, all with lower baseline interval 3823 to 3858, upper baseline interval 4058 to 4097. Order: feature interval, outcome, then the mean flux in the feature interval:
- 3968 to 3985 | 0.139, 7.51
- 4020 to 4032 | -0.186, 11.4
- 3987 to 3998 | -0.192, 10.6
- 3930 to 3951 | 0.314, 5.8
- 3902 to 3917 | -0.217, 8.59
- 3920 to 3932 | 0.169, 6.31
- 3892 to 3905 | -0.168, 7.93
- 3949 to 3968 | 0.152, 7.02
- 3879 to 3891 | 0.076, 6.05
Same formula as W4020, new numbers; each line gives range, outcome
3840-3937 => 6.89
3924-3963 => 6.38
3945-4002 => 8.29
